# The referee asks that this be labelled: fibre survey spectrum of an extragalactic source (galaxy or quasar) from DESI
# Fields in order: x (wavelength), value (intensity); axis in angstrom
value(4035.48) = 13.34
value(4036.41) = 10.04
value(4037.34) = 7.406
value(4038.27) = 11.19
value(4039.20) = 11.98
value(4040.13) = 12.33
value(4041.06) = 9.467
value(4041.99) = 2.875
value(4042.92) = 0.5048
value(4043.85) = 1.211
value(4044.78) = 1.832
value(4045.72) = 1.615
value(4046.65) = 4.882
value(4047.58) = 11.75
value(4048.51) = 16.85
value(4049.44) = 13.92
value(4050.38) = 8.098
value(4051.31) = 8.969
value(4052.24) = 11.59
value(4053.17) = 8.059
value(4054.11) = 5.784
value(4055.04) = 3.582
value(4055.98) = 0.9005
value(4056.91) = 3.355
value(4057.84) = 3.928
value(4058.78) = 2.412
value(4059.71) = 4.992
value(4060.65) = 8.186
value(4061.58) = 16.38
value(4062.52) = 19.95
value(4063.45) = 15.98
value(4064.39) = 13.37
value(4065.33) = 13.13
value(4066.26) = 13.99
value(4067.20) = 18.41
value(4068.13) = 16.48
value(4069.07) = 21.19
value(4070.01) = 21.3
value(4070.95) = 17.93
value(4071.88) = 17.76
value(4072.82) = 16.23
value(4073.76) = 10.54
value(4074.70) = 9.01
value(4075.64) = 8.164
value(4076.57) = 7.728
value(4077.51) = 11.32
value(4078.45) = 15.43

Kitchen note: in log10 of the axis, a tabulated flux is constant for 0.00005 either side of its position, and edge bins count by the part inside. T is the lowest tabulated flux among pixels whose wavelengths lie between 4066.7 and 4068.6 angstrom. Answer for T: 16.48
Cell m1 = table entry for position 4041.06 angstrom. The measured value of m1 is 9.467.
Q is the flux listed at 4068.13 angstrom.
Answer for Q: 16.48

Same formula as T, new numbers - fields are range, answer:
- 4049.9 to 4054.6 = 5.784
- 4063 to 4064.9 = 13.37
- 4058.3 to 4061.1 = 2.412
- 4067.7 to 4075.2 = 9.01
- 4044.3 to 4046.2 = 1.615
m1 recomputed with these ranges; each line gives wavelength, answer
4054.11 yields 5.784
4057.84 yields 3.928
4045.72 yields 1.615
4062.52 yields 19.95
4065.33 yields 13.13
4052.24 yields 11.59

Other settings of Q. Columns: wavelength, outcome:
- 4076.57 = 7.728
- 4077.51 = 11.32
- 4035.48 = 13.34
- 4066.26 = 13.99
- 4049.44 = 13.92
